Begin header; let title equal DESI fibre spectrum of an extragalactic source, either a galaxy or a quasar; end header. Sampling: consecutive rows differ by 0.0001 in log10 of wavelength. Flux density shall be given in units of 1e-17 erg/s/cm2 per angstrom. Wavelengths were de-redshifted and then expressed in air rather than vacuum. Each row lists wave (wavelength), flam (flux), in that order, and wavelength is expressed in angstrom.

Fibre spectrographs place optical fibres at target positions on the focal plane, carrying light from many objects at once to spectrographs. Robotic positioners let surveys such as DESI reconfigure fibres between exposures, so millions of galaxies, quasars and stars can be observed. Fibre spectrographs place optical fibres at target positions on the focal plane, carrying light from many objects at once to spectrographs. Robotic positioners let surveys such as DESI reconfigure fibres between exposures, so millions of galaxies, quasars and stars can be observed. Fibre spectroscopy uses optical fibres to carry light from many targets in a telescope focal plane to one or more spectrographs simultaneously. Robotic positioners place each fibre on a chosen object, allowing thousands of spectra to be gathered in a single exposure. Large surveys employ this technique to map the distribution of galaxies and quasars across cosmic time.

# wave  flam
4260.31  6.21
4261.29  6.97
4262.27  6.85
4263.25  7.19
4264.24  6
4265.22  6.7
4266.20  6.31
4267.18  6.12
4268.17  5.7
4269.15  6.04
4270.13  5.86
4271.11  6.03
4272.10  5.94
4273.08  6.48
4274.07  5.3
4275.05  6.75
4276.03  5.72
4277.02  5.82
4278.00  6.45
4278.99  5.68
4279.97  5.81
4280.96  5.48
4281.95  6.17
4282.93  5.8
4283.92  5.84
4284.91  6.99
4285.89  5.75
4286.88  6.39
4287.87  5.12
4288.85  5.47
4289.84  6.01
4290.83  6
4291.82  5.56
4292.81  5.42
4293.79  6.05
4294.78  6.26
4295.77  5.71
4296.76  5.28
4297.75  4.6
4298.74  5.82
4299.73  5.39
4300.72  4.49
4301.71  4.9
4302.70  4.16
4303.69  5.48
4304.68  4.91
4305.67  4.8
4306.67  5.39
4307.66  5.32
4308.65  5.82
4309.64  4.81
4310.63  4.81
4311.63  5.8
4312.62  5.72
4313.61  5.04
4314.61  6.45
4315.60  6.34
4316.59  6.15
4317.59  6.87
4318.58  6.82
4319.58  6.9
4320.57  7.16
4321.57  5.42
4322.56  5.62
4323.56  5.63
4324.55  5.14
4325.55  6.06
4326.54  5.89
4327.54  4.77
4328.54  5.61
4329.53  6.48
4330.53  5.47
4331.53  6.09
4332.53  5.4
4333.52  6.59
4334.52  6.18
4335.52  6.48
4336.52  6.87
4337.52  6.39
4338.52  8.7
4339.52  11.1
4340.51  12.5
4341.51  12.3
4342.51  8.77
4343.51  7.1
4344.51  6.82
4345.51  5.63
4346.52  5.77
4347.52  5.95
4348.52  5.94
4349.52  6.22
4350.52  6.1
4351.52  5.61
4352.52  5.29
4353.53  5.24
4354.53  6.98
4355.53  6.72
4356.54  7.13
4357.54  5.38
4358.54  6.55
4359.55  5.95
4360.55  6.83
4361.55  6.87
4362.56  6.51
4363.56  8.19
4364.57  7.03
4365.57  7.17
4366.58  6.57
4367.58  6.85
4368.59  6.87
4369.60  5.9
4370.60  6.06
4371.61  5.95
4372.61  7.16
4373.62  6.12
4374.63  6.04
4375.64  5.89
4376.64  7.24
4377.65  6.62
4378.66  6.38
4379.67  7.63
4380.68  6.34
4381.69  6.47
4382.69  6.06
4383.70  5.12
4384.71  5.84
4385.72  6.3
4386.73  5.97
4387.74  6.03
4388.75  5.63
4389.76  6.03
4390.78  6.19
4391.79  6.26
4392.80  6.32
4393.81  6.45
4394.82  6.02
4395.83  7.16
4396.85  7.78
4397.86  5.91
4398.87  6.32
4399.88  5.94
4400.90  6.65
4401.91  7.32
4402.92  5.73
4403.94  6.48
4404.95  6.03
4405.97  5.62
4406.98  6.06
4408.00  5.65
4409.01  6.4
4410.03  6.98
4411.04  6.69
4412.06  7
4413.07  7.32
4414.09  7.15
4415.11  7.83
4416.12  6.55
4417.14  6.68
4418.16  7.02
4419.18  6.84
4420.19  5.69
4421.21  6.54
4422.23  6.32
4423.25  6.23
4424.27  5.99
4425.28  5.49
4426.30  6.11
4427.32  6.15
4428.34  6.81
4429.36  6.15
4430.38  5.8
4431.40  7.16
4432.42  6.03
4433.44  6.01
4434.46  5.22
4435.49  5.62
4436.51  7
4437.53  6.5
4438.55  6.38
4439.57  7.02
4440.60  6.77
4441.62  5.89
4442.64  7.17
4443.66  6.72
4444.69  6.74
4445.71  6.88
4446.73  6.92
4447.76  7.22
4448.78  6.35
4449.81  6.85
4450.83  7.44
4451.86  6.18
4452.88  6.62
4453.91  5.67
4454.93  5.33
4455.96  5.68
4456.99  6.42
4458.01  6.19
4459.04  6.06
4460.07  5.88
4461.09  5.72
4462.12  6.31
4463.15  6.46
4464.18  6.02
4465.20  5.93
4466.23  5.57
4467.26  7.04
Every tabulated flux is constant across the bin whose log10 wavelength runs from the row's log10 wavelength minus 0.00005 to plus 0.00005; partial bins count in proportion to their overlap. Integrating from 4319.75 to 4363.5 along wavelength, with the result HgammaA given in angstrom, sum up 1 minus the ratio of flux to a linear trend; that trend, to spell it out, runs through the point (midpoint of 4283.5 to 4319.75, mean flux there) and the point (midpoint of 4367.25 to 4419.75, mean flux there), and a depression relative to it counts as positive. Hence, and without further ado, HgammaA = -4.91 angstrom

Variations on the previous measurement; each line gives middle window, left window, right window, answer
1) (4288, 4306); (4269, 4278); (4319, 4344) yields 3.0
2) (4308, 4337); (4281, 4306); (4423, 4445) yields -1.2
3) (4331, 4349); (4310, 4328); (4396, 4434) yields -4.3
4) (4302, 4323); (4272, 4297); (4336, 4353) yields 3.0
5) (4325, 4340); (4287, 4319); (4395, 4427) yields -1.9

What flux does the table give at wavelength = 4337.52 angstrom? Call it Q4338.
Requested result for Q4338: 6.39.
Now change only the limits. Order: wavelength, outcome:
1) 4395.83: 7.16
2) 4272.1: 5.94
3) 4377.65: 6.62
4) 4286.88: 6.39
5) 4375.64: 5.89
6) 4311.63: 5.8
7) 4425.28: 5.49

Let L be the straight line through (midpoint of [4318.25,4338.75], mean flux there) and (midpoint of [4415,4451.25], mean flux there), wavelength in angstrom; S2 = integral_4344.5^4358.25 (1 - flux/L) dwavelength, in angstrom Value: 0.4 angstrom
